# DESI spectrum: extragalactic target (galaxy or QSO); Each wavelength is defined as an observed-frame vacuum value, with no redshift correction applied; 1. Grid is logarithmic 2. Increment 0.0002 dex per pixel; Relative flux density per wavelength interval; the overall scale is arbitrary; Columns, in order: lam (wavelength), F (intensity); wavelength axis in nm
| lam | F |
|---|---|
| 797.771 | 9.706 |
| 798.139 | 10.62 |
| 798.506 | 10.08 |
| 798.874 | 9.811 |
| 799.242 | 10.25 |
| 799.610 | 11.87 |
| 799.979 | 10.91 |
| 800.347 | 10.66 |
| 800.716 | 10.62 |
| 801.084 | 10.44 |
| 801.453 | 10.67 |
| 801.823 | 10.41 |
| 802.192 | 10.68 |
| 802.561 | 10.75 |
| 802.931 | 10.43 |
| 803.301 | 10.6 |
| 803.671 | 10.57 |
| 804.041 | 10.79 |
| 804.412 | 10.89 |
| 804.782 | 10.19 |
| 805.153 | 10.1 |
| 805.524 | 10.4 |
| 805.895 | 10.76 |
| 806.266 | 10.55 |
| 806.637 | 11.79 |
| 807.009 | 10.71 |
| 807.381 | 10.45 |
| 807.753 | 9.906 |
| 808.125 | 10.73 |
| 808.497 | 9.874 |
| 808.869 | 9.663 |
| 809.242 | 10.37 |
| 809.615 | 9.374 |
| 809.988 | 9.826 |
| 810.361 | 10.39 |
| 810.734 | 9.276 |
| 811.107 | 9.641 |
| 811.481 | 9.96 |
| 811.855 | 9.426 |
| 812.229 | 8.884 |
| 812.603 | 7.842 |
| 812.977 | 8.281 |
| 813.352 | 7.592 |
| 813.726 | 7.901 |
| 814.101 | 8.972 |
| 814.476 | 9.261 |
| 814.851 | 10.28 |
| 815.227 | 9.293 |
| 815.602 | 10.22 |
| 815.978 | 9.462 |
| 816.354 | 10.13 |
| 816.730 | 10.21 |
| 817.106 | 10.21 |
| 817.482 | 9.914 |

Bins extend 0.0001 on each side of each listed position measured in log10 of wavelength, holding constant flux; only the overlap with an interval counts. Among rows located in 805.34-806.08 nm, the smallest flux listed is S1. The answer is 10.4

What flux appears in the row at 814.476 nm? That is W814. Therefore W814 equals 9.261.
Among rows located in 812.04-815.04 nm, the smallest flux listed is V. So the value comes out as 7.592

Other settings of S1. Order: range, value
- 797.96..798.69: 10.08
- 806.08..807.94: 9.906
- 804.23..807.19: 10.1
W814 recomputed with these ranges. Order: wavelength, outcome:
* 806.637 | 11.79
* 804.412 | 10.89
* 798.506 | 10.08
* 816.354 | 10.13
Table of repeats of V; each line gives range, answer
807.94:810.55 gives 9.374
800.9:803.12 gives 10.41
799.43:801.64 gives 10.44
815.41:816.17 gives 9.462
